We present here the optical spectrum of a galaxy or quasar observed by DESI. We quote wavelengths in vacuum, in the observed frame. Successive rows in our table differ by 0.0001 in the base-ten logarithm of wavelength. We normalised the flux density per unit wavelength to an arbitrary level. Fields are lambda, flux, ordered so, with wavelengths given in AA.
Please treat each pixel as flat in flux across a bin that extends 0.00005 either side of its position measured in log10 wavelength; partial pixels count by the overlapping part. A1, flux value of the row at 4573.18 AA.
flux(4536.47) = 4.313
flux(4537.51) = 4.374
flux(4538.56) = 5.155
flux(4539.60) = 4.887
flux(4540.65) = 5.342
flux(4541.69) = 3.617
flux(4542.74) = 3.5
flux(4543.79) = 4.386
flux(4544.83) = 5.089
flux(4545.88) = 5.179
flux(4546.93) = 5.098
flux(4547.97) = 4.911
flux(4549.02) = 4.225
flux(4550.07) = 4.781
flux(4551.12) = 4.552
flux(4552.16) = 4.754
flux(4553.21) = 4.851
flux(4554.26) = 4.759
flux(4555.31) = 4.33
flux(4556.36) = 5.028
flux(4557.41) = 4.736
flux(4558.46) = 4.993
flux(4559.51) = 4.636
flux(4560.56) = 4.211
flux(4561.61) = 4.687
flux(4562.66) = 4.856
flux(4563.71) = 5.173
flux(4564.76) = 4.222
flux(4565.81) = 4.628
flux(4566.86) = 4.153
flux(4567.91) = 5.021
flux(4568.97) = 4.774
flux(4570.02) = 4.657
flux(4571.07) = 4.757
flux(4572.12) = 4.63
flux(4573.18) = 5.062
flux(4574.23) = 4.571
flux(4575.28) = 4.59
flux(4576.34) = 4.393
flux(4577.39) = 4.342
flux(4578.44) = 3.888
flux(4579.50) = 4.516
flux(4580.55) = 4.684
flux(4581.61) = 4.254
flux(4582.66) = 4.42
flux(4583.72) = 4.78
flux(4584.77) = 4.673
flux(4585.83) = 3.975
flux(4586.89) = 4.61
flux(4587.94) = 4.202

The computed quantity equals 5.062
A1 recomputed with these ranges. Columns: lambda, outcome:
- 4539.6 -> 4.887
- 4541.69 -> 3.617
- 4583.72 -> 4.78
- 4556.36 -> 5.028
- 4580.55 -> 4.684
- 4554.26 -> 4.759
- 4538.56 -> 5.155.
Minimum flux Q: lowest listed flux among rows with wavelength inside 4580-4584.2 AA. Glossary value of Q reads 4.254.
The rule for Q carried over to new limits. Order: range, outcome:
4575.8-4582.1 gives 3.888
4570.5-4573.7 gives 4.63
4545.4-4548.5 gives 4.911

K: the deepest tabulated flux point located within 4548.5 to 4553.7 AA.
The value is 4.225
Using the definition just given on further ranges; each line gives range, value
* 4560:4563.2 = 4.211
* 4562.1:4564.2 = 4.856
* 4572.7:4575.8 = 4.571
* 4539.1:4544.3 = 3.5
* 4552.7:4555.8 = 4.33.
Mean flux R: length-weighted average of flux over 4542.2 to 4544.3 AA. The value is 3.92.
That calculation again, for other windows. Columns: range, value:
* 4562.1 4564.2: 5.01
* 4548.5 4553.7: 4.63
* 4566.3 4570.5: 4.65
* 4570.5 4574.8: 4.76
